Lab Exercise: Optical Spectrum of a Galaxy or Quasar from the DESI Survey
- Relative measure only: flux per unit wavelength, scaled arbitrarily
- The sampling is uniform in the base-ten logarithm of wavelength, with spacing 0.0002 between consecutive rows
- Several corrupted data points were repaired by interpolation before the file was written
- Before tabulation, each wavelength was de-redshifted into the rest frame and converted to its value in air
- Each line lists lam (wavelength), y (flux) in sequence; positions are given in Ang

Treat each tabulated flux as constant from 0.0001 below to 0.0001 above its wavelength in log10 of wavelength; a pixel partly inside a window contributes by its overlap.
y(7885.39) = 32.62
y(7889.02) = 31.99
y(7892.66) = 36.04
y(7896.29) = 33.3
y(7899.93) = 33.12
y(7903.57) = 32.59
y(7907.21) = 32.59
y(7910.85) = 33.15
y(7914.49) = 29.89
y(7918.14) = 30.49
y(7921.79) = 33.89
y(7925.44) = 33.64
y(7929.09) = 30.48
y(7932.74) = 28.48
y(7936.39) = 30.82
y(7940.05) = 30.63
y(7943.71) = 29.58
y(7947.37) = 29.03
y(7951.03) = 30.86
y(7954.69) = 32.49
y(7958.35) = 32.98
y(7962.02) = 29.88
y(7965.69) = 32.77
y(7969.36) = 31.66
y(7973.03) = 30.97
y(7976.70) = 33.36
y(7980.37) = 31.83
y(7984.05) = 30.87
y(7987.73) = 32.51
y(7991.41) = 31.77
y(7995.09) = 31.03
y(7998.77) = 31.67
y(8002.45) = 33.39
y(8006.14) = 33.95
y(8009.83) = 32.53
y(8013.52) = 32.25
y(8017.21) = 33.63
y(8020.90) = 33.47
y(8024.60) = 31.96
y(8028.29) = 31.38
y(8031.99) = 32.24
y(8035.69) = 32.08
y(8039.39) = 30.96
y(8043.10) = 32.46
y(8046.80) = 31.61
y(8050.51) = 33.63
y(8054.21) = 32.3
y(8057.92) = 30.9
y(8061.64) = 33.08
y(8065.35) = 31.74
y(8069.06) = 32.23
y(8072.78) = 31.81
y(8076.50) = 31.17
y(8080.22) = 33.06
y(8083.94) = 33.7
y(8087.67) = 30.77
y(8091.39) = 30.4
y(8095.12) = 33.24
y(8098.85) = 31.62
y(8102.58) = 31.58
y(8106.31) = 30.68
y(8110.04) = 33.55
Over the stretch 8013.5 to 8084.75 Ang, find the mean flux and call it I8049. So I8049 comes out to 32.3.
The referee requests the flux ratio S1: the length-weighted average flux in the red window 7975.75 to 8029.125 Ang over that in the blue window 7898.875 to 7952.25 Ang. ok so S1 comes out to 1.0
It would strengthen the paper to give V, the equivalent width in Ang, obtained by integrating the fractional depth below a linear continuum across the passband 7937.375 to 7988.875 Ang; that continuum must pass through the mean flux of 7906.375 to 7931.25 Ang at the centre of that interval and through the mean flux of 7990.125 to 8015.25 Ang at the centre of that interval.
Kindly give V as 1.31 Ang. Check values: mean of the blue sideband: 31.9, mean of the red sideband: 32.4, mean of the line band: 31.4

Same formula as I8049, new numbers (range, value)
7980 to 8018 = 32.3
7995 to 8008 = 32.7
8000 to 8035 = 32.7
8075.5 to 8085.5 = 32.7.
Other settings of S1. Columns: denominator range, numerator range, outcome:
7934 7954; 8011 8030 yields 1.08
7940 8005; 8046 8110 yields 1.01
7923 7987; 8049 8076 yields 1.03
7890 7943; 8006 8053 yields 1.01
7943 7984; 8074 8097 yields 1.02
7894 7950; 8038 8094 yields 1.02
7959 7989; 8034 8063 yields 1.01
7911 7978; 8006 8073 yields 1.03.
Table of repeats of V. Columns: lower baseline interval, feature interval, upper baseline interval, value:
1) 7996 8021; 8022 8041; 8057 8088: 0.47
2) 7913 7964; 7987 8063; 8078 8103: -1.77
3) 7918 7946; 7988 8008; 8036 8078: -0.54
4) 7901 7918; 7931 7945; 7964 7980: 0.94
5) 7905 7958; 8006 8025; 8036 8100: -0.74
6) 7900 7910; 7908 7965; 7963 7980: 2.23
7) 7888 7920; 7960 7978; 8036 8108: 0.36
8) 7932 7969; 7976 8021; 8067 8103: -1.68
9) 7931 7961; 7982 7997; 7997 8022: 0.31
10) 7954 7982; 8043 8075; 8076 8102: -0.16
